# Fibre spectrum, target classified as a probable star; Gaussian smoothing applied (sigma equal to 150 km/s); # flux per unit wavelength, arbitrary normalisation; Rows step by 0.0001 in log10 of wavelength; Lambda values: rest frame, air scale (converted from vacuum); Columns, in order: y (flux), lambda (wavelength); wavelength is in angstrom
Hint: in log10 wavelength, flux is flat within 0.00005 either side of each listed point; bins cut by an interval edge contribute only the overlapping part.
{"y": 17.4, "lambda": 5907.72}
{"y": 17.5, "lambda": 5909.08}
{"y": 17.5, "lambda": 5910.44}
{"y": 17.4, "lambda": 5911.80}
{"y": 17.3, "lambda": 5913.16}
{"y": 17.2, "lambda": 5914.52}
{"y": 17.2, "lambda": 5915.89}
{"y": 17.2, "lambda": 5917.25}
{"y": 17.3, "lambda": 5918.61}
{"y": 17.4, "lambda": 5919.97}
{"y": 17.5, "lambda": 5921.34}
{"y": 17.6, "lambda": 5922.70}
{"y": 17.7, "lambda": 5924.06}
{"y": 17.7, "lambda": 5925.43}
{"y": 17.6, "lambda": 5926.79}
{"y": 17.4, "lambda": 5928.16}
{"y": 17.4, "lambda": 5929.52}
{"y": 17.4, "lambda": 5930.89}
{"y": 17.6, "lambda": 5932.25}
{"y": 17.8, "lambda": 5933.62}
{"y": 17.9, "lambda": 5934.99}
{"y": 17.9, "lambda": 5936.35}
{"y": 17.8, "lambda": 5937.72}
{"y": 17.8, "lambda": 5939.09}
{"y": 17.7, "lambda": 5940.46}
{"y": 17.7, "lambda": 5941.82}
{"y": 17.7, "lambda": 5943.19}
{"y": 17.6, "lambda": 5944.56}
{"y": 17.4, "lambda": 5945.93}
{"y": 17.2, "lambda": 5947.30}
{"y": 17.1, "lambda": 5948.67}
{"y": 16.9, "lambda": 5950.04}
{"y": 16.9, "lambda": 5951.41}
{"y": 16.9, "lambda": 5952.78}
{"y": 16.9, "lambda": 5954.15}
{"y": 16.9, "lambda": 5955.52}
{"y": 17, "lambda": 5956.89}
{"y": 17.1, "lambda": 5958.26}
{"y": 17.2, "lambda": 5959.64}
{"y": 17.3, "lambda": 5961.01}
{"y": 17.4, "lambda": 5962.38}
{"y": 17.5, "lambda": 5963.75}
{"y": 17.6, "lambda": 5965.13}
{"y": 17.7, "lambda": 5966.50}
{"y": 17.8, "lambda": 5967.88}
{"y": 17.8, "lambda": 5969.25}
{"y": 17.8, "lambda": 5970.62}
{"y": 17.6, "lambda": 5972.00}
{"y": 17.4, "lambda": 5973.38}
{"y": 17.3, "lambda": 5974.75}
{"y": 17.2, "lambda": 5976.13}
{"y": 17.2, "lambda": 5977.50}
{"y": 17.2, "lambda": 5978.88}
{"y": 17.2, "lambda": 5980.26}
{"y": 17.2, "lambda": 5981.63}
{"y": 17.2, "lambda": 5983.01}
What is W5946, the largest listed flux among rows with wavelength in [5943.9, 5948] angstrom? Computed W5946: 17.6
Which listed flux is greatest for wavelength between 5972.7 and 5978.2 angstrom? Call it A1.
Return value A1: 17.4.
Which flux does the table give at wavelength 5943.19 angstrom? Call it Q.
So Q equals 17.7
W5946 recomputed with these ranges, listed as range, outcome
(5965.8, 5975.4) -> 17.8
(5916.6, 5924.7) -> 17.7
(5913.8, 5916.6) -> 17.2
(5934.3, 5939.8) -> 17.9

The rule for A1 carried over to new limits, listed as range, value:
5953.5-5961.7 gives 17.3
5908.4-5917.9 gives 17.5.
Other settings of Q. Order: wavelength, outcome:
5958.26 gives 17.1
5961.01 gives 17.3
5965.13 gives 17.6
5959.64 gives 17.2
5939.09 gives 17.8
